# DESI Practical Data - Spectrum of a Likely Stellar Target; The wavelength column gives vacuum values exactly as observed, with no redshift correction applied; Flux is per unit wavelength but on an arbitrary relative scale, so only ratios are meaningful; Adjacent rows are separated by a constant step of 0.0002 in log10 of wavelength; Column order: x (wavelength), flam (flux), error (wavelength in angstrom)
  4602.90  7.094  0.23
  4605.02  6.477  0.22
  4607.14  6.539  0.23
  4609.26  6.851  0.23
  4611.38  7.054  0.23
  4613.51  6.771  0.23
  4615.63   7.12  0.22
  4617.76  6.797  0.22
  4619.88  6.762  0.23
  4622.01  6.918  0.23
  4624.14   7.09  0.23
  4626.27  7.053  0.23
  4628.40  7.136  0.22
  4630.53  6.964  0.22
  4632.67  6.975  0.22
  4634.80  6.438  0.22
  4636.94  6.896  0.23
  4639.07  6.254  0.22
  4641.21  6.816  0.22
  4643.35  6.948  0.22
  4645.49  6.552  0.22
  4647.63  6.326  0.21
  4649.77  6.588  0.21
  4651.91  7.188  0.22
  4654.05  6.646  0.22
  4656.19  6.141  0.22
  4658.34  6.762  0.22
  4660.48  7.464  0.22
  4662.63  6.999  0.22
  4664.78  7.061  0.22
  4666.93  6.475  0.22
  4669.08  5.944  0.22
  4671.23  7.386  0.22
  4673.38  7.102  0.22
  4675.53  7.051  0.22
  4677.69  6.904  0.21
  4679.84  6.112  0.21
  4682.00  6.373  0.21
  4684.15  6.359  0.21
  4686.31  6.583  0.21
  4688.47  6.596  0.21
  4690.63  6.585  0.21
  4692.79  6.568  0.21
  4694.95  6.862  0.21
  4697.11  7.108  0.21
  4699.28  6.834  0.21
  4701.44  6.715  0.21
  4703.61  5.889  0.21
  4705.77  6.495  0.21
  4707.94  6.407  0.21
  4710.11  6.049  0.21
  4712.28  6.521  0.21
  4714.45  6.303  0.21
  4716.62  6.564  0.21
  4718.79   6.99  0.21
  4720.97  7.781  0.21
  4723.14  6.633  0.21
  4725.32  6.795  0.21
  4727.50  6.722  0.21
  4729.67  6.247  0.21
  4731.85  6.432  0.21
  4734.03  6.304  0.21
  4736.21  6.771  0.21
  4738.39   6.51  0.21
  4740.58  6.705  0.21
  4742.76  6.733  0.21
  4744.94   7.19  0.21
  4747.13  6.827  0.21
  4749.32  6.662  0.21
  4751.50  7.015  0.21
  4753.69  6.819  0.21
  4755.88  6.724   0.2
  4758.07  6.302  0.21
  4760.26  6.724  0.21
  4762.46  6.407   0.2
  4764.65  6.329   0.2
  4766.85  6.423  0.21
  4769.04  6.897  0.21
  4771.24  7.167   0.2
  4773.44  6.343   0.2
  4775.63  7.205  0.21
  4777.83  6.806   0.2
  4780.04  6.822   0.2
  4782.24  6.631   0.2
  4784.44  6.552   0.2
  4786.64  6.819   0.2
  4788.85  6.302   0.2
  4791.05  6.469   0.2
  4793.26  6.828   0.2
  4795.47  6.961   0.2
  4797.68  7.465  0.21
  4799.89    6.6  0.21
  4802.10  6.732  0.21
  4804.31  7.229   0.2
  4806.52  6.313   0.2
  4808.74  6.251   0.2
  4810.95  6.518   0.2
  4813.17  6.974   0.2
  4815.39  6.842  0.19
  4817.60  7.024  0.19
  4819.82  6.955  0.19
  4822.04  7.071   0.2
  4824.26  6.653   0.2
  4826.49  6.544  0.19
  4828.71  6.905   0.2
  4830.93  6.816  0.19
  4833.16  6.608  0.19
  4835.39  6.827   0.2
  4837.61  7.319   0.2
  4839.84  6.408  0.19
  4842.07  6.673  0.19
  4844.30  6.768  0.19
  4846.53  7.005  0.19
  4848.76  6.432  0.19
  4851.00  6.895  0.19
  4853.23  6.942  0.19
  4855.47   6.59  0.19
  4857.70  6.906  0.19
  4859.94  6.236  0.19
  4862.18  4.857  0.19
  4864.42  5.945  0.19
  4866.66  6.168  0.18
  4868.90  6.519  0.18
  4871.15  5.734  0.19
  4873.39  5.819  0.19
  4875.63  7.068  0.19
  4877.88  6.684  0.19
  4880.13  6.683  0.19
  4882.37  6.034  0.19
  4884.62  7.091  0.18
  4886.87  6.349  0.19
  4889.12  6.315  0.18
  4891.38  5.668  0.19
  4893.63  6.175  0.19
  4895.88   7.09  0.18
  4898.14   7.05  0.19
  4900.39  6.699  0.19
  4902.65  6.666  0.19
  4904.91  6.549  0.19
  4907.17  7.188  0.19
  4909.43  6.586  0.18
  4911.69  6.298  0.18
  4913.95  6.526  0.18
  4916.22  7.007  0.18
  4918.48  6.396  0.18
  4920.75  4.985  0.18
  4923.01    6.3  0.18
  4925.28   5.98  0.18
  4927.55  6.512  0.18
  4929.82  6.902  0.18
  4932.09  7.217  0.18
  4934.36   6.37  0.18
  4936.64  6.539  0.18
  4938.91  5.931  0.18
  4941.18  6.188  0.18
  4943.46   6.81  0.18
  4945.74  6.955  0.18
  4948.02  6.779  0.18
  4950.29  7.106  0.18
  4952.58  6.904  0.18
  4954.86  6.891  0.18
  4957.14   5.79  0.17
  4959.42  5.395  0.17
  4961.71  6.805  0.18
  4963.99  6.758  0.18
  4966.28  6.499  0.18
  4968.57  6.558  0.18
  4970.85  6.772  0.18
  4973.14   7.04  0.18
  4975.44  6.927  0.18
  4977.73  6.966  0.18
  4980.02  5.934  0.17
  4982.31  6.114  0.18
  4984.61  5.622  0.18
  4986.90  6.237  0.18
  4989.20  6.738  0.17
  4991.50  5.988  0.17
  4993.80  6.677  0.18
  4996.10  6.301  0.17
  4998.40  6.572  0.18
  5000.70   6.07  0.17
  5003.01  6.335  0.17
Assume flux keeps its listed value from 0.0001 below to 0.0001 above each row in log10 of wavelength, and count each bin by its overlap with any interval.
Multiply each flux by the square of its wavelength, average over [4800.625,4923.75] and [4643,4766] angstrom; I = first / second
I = 1.05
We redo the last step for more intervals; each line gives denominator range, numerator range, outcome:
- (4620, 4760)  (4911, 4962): 1.07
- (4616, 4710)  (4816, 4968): 1.07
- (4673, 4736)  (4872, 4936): 1.07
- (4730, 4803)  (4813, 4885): 1.02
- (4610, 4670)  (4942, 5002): 1.10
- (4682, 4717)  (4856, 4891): 1.04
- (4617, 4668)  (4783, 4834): 1.07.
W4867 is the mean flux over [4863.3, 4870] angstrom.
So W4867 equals 6.21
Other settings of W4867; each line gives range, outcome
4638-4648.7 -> 6.58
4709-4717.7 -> 6.36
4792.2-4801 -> 6.96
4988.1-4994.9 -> 6.46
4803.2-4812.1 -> 6.58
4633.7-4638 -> 6.67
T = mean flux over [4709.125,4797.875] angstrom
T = 6.69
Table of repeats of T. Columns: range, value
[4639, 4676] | 6.77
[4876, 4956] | 6.56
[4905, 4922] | 6.43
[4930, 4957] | 6.67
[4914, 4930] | 6.28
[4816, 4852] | 6.81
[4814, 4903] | 6.58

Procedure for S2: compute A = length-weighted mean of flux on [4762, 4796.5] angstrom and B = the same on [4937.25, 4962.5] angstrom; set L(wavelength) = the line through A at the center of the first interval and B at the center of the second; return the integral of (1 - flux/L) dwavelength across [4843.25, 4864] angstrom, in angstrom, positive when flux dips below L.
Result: 0.4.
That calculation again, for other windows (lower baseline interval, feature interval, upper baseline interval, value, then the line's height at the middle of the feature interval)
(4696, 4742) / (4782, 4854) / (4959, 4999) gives -2.4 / 6.55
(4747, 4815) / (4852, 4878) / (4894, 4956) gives 1.5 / 6.65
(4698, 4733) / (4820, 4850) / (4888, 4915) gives -0.9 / 6.58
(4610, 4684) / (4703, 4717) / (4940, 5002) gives 0.9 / 6.73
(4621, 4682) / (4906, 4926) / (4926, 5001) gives 0.6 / 6.55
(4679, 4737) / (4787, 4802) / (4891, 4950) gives -0.5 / 6.56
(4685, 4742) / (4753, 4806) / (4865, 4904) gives -1.4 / 6.55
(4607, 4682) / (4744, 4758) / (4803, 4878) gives -0.3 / 6.69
